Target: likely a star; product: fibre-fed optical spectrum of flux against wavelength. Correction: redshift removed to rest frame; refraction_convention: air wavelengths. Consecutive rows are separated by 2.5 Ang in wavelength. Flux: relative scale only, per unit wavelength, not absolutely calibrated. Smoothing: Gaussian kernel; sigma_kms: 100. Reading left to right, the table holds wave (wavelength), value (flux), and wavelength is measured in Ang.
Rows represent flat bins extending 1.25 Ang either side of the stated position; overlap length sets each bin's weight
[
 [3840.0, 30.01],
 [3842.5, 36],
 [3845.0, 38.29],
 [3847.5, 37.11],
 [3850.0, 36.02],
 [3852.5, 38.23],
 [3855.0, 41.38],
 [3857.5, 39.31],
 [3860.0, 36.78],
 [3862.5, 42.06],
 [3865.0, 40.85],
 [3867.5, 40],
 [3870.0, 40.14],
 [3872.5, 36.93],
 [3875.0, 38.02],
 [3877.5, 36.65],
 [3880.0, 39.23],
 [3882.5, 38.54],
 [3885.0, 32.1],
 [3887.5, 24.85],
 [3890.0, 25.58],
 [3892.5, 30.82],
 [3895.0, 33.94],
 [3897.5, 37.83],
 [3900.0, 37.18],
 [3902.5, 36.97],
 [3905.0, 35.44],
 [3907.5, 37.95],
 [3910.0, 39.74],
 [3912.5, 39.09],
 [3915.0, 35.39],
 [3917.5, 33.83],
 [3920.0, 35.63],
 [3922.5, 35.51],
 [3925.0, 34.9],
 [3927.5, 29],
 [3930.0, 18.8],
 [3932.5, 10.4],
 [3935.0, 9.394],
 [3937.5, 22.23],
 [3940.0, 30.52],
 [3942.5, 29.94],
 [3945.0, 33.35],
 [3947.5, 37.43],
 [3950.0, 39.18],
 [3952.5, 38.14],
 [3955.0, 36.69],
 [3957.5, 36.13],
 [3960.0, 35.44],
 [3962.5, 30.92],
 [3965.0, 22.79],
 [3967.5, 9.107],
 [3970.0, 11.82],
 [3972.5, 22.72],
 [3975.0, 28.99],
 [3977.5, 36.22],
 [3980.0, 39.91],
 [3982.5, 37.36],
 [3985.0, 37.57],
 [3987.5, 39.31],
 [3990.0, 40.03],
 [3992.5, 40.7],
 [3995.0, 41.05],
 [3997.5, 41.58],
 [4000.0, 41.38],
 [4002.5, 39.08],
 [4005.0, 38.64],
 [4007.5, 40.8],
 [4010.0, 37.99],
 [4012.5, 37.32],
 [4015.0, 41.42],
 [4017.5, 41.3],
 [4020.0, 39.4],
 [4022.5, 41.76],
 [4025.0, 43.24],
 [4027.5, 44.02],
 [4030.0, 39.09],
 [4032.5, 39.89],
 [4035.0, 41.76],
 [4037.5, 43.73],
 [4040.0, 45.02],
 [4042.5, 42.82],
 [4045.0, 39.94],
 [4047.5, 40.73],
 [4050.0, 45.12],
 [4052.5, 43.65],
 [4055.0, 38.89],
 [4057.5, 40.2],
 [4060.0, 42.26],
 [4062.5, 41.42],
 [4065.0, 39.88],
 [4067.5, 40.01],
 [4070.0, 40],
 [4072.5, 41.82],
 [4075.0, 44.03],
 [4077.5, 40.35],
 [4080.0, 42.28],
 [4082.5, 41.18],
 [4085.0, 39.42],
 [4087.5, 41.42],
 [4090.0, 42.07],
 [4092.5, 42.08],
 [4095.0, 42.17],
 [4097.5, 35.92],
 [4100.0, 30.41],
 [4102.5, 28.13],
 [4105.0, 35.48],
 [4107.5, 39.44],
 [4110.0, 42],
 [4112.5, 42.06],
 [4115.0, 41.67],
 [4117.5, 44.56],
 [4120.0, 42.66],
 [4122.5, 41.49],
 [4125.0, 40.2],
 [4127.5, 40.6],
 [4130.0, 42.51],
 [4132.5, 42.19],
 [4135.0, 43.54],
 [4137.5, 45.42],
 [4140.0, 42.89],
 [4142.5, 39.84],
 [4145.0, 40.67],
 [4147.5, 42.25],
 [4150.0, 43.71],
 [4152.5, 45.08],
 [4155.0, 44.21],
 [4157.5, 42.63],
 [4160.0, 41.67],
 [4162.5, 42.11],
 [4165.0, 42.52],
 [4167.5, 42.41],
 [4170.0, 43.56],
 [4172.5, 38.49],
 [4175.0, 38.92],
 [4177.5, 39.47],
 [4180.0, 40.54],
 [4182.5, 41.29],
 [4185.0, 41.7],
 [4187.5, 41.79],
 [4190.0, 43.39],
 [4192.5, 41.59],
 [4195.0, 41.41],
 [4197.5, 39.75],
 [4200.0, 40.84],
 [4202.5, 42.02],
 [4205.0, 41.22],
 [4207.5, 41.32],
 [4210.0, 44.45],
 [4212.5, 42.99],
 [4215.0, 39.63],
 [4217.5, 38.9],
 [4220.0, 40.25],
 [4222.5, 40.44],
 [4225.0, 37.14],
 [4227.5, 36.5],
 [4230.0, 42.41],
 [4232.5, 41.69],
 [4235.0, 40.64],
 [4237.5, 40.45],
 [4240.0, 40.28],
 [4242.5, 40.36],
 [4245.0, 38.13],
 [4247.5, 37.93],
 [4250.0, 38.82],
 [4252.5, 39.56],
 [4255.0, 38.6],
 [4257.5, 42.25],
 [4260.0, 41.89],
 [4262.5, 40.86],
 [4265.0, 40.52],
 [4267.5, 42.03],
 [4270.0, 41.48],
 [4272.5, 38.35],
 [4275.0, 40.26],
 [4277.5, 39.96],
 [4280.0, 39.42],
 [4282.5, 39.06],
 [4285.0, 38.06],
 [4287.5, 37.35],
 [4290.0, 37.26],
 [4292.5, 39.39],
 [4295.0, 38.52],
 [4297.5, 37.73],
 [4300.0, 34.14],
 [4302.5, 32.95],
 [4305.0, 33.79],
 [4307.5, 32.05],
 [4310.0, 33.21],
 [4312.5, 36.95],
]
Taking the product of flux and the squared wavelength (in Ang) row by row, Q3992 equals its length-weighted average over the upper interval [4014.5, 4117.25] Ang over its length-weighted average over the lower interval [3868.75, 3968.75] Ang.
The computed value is 1.36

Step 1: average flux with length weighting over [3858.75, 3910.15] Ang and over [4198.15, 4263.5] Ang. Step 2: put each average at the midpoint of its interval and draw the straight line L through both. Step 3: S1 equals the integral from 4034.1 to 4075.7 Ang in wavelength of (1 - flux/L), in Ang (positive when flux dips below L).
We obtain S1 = -3.9 Ang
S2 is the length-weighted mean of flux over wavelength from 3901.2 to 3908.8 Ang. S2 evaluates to 36.8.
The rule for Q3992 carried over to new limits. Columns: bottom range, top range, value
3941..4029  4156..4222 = 1.27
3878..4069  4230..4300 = 1.28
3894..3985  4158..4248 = 1.49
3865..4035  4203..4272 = 1.34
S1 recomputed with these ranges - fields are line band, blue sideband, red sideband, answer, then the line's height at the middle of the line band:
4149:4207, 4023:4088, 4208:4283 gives -1.5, 40.7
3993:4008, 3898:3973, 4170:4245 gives -3.5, 32.8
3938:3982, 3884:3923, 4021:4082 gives 7.9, 37.3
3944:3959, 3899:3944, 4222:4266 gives -2.5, 31.5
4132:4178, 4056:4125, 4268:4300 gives -2.9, 39.7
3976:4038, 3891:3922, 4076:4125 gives -3.5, 38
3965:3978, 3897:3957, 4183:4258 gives 4.8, 33.5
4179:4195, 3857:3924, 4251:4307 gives -1.5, 38.1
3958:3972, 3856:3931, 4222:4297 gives 5.2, 36.3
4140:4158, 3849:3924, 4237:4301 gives -2.0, 38.5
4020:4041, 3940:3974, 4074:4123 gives -4.3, 34.9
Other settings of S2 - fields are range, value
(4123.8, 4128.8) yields 40.4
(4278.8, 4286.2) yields 38.8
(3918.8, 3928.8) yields 33.7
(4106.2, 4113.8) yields 41.1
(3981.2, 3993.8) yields 39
